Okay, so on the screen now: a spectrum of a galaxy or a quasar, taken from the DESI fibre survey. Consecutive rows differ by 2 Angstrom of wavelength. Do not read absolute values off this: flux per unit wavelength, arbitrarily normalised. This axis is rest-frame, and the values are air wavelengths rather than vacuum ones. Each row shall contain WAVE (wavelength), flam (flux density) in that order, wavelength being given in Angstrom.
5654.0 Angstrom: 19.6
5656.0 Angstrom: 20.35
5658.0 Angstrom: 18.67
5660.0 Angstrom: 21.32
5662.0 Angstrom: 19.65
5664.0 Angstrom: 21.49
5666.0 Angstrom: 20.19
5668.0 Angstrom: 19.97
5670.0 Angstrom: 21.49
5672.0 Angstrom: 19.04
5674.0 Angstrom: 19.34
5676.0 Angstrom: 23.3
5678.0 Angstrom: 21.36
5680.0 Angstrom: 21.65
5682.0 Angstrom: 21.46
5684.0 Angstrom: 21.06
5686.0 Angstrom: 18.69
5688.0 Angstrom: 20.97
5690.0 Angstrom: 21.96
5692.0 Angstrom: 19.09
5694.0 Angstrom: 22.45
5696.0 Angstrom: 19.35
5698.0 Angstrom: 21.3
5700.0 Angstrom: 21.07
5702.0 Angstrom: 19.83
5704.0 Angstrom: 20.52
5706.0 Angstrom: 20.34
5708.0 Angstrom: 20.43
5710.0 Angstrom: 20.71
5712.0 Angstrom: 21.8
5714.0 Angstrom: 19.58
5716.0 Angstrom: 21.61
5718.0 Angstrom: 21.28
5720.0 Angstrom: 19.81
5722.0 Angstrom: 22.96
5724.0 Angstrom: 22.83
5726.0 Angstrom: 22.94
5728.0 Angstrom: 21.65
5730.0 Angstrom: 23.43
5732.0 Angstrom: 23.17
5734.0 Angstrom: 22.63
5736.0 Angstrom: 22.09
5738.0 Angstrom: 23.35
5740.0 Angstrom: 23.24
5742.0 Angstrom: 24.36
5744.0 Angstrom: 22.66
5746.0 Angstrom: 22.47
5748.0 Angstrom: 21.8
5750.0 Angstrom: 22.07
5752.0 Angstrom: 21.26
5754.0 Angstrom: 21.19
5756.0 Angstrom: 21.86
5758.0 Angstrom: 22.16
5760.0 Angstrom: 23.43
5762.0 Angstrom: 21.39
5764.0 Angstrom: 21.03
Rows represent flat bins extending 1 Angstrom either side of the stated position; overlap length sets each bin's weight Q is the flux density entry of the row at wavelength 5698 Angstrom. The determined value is 21.3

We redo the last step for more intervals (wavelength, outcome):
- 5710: 20.71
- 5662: 19.65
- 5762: 21.39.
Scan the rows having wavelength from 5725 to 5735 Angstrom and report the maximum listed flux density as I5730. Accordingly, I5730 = 23.43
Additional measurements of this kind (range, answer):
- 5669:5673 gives 21.49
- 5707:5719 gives 21.8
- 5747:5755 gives 22.07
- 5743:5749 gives 22.66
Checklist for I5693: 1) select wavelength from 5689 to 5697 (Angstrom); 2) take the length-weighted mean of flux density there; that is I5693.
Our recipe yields 20.7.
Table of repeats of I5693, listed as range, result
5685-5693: 20.2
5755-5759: 22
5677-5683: 21.5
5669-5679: 20.9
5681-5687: 20.4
